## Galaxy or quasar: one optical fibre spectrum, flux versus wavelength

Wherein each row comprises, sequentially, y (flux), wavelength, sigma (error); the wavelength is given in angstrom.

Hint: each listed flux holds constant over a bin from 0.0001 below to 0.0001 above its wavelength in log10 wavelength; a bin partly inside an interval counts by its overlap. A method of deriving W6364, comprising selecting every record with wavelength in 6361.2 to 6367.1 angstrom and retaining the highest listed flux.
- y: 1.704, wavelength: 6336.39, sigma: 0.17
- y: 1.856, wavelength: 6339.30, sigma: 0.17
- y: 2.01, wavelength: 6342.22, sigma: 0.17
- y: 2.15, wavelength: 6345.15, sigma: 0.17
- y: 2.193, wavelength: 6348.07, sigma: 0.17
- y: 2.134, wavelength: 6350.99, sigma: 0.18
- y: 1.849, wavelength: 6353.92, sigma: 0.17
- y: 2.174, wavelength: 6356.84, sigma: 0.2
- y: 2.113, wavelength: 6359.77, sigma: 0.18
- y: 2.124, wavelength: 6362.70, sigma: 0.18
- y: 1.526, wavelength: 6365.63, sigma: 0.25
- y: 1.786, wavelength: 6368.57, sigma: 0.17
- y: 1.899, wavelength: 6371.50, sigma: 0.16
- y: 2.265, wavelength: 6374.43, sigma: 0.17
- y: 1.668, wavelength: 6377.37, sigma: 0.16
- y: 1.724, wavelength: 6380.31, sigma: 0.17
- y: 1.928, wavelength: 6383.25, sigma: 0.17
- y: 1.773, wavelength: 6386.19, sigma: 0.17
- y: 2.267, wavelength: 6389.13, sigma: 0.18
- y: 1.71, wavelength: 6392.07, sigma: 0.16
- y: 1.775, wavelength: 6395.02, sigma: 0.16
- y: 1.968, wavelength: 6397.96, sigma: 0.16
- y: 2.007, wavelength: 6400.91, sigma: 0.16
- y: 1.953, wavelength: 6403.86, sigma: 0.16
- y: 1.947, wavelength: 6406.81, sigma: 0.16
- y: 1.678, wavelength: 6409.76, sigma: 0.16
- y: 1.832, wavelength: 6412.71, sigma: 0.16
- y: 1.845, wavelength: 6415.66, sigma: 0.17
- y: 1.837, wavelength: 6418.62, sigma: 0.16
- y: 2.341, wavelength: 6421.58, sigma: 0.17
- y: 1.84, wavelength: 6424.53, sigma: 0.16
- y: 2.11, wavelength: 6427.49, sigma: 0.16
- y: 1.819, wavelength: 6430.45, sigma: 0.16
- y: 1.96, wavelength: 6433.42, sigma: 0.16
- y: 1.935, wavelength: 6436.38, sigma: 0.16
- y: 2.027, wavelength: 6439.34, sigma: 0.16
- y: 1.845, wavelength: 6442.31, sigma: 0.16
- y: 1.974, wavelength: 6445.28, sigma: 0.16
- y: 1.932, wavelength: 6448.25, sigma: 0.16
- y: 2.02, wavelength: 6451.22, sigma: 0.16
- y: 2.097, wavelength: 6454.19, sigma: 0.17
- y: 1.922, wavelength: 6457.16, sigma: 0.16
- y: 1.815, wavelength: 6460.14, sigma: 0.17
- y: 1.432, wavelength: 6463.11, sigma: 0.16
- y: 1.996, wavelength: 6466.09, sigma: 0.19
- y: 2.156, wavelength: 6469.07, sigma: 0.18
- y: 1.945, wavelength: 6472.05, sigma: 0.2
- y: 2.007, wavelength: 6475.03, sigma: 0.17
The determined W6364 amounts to 2.124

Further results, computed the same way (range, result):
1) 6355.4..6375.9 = 2.265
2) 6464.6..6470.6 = 2.156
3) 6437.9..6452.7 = 2.027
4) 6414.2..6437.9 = 2.341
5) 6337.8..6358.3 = 2.193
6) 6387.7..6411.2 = 2.267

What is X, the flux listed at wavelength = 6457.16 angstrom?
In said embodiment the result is 1.922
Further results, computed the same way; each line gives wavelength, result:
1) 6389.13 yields 2.267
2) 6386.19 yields 1.773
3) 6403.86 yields 1.953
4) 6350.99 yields 2.134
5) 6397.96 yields 1.968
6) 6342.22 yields 2.01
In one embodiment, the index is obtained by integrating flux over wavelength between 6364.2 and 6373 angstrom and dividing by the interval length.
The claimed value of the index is 1.74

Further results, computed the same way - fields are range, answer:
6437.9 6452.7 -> 1.96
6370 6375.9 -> 2.08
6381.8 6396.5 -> 1.89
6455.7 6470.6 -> 1.86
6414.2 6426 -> 1.97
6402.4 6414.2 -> 1.85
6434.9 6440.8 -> 1.98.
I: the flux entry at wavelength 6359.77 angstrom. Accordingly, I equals 2.113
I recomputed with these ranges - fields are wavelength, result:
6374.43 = 2.265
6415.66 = 1.845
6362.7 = 2.124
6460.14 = 1.815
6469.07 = 2.156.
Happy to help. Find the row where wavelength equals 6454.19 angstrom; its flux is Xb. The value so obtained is 2.097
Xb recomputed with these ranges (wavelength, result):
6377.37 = 1.668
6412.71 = 1.832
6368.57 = 1.786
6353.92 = 1.849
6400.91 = 2.007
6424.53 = 1.84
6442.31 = 1.845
